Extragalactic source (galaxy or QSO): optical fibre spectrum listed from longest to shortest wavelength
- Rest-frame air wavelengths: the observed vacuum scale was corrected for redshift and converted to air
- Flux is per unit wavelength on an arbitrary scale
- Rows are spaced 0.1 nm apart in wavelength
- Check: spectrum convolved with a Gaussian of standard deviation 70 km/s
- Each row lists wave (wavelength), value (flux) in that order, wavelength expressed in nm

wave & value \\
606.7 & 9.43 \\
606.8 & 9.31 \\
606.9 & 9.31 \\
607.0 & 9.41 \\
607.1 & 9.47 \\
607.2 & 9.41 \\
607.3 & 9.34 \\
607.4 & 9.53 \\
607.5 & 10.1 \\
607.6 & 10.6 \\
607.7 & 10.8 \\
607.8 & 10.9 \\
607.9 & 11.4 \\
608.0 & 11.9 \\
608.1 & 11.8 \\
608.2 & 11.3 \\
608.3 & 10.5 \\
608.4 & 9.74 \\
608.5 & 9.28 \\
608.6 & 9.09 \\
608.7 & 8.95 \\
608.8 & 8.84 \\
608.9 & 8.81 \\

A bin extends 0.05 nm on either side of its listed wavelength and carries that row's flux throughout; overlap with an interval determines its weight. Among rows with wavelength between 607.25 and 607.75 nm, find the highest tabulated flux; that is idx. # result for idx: 10.8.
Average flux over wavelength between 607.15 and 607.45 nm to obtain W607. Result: 9.43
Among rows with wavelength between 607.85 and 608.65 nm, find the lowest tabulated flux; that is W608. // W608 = 9.09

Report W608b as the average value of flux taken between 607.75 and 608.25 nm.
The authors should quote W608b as 11.5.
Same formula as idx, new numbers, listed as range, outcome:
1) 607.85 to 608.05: 11.9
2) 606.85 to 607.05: 9.41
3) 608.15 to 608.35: 11.3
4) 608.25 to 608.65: 10.5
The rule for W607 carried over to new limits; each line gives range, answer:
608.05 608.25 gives 11.6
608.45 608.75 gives 9.11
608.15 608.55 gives 10.2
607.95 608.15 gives 11.9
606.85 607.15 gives 9.4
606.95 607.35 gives 9.41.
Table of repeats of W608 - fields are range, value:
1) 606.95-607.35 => 9.34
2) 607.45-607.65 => 10.1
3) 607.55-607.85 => 10.6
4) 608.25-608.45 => 9.74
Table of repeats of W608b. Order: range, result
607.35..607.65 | 10.1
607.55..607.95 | 10.9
